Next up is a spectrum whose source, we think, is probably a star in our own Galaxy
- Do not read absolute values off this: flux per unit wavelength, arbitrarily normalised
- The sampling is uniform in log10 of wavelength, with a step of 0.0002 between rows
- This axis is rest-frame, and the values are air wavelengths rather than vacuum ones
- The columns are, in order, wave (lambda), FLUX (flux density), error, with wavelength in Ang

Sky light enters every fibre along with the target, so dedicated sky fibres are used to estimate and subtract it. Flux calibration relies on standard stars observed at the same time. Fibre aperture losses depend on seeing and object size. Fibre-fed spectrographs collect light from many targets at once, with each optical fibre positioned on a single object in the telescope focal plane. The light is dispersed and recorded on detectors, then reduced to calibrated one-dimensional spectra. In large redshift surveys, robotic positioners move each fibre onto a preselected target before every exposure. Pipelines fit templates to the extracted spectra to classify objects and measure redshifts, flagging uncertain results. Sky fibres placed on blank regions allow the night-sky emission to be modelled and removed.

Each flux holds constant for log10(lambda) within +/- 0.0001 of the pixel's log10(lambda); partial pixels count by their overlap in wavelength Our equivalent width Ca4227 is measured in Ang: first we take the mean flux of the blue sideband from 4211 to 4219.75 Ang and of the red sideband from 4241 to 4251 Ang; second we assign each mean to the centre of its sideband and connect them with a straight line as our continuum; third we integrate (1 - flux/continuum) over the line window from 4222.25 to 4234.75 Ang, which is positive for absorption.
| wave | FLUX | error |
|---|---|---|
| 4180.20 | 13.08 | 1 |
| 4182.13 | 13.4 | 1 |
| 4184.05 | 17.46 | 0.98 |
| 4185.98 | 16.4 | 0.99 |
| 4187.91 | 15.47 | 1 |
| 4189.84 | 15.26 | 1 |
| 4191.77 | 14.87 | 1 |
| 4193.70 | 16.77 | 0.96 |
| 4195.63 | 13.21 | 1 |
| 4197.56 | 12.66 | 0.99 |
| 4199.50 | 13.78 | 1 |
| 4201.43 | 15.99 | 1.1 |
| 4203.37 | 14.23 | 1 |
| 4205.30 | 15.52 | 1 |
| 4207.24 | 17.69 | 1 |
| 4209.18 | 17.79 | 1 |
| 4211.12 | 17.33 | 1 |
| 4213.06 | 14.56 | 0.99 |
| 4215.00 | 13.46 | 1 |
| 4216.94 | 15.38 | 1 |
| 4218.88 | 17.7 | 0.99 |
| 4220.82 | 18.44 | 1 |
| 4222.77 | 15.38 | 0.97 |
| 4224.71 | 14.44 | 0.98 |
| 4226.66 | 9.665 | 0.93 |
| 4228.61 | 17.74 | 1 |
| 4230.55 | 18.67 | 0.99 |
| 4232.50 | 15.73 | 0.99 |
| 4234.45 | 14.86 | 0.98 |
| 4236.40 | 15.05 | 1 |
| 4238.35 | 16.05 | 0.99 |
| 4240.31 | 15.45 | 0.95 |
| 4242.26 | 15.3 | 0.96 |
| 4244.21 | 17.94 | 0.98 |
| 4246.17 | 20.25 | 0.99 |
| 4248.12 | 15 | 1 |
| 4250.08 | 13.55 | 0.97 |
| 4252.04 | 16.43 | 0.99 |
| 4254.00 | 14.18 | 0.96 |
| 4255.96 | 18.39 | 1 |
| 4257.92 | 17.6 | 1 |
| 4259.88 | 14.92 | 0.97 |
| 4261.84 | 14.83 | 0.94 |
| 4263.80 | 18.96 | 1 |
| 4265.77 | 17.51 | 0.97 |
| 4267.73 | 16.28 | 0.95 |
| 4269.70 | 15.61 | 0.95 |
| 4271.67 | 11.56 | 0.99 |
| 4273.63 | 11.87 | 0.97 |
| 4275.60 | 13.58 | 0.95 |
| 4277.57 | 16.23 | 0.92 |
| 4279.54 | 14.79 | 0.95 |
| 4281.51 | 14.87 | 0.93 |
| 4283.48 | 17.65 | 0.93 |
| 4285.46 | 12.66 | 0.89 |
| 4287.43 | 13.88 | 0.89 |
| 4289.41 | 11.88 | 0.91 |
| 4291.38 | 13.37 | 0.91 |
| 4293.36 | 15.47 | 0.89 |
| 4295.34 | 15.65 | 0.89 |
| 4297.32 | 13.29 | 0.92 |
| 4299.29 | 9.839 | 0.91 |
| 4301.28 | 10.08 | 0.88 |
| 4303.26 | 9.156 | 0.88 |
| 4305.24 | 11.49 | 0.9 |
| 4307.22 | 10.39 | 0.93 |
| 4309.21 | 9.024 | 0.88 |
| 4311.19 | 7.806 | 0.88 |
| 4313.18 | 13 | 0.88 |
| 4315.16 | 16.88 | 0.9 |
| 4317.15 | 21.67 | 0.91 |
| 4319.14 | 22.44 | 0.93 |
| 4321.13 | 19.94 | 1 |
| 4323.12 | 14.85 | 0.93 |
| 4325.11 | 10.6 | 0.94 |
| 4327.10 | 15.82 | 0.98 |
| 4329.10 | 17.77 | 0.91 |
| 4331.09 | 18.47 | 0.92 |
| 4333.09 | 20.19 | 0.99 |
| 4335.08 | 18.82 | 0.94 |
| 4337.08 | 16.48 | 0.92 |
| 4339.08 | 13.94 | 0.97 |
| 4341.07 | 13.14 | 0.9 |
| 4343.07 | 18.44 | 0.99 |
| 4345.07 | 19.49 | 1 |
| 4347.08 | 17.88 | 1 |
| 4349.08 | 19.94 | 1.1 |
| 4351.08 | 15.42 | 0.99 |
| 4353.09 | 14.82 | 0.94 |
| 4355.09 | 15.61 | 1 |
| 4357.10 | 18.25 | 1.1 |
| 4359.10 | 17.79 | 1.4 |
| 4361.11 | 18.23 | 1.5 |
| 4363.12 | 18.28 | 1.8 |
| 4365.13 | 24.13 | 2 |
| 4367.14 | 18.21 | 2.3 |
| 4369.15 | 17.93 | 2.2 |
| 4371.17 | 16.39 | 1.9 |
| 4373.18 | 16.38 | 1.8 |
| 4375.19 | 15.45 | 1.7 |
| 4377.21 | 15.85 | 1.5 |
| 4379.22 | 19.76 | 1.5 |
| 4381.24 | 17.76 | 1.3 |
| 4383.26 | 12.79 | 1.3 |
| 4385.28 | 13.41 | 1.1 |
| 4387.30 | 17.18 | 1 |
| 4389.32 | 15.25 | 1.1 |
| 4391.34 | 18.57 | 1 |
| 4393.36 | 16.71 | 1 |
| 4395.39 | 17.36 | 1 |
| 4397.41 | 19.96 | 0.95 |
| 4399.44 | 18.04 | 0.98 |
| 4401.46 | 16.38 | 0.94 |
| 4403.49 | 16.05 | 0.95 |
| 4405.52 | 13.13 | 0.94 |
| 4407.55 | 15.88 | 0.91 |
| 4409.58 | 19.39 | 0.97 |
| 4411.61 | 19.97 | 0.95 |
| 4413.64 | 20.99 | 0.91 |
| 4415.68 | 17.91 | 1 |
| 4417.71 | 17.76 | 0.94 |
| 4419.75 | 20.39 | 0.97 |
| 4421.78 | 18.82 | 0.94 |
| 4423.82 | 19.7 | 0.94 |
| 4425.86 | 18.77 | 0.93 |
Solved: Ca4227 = 0.5 Ang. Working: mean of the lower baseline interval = 15.5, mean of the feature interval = 15.2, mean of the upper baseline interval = 16.4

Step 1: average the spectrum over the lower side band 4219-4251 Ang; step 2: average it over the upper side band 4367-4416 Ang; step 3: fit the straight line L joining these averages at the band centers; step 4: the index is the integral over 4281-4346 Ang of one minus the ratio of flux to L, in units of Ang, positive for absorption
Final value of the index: 6.6 Ang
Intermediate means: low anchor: 15.9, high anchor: 17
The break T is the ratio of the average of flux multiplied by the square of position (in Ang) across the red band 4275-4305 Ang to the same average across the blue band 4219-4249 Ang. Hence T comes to 0.86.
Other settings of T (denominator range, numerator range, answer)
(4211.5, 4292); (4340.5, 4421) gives 1.20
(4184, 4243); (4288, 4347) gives 1.01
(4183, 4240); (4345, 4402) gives 1.20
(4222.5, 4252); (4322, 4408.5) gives 1.14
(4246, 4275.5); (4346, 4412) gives 1.16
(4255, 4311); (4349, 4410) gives 1.29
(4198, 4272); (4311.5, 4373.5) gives 1.15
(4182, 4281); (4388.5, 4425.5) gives 1.25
